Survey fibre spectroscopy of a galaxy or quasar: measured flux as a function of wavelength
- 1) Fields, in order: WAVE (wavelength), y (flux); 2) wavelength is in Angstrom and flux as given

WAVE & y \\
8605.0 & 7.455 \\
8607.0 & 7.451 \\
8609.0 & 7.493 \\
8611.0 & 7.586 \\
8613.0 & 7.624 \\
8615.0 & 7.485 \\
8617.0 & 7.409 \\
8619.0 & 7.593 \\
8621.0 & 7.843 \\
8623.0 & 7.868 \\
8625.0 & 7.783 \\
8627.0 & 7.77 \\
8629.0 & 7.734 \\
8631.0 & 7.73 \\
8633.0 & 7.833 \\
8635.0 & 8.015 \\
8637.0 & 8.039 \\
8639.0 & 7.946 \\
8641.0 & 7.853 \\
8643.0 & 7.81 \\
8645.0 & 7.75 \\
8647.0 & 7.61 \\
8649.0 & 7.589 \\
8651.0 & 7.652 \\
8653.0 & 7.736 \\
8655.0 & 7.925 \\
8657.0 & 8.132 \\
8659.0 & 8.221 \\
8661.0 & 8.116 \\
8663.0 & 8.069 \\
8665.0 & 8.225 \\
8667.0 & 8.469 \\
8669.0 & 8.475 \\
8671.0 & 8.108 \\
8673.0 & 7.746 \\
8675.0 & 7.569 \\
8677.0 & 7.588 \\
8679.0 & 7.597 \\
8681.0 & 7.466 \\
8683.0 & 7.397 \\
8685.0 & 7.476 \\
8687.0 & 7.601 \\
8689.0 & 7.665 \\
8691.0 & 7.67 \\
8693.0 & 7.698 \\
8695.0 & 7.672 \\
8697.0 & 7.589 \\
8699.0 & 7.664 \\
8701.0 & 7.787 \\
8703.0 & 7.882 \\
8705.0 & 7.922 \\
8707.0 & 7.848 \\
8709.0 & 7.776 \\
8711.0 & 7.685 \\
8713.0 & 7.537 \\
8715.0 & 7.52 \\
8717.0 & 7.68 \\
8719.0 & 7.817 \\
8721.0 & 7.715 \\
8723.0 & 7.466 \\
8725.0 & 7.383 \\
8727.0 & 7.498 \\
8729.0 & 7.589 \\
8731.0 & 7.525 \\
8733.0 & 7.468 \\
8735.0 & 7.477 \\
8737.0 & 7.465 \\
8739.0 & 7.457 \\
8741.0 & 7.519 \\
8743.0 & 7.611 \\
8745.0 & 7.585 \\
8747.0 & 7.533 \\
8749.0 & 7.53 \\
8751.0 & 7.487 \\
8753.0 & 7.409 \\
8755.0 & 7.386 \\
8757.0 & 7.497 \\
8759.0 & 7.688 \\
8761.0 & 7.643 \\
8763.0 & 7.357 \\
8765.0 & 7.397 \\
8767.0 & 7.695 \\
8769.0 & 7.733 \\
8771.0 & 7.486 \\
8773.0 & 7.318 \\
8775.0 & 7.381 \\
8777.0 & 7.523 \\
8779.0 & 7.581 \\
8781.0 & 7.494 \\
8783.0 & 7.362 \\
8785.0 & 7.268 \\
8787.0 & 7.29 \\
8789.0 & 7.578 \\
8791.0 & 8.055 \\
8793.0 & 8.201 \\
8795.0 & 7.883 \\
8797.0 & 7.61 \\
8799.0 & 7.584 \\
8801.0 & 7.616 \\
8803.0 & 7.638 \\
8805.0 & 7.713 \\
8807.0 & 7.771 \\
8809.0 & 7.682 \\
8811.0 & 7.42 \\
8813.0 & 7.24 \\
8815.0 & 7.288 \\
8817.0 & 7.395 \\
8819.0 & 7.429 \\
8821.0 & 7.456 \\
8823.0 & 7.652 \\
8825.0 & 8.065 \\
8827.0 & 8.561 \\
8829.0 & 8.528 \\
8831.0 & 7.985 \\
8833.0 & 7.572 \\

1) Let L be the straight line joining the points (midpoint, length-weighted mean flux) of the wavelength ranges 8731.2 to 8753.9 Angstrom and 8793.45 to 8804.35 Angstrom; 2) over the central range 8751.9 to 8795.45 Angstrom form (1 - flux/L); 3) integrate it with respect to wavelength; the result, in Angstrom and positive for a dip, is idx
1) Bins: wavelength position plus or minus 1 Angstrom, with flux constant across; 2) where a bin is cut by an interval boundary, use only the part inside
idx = 0.34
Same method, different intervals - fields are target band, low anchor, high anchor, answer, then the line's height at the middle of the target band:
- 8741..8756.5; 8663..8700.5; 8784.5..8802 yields 0.4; 7.72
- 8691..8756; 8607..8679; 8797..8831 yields 1.4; 7.77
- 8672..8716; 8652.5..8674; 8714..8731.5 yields 1.0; 7.84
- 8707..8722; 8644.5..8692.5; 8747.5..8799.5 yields 0.0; 7.71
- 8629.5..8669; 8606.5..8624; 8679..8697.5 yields -1.8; 7.59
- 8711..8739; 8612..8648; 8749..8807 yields 0.3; 7.64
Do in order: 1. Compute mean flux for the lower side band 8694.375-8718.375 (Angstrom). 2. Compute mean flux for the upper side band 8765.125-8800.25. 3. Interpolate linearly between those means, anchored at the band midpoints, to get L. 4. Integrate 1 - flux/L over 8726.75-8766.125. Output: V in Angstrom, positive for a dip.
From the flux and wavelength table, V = 0.7 Angstrom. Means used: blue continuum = 7.72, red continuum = 7.59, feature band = 7.51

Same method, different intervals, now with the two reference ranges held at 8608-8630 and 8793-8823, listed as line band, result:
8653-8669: -1.1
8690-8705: -0.2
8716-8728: 0.0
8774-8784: 0.2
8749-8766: 0.2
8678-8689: 0.2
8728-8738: 0.1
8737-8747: 0.1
